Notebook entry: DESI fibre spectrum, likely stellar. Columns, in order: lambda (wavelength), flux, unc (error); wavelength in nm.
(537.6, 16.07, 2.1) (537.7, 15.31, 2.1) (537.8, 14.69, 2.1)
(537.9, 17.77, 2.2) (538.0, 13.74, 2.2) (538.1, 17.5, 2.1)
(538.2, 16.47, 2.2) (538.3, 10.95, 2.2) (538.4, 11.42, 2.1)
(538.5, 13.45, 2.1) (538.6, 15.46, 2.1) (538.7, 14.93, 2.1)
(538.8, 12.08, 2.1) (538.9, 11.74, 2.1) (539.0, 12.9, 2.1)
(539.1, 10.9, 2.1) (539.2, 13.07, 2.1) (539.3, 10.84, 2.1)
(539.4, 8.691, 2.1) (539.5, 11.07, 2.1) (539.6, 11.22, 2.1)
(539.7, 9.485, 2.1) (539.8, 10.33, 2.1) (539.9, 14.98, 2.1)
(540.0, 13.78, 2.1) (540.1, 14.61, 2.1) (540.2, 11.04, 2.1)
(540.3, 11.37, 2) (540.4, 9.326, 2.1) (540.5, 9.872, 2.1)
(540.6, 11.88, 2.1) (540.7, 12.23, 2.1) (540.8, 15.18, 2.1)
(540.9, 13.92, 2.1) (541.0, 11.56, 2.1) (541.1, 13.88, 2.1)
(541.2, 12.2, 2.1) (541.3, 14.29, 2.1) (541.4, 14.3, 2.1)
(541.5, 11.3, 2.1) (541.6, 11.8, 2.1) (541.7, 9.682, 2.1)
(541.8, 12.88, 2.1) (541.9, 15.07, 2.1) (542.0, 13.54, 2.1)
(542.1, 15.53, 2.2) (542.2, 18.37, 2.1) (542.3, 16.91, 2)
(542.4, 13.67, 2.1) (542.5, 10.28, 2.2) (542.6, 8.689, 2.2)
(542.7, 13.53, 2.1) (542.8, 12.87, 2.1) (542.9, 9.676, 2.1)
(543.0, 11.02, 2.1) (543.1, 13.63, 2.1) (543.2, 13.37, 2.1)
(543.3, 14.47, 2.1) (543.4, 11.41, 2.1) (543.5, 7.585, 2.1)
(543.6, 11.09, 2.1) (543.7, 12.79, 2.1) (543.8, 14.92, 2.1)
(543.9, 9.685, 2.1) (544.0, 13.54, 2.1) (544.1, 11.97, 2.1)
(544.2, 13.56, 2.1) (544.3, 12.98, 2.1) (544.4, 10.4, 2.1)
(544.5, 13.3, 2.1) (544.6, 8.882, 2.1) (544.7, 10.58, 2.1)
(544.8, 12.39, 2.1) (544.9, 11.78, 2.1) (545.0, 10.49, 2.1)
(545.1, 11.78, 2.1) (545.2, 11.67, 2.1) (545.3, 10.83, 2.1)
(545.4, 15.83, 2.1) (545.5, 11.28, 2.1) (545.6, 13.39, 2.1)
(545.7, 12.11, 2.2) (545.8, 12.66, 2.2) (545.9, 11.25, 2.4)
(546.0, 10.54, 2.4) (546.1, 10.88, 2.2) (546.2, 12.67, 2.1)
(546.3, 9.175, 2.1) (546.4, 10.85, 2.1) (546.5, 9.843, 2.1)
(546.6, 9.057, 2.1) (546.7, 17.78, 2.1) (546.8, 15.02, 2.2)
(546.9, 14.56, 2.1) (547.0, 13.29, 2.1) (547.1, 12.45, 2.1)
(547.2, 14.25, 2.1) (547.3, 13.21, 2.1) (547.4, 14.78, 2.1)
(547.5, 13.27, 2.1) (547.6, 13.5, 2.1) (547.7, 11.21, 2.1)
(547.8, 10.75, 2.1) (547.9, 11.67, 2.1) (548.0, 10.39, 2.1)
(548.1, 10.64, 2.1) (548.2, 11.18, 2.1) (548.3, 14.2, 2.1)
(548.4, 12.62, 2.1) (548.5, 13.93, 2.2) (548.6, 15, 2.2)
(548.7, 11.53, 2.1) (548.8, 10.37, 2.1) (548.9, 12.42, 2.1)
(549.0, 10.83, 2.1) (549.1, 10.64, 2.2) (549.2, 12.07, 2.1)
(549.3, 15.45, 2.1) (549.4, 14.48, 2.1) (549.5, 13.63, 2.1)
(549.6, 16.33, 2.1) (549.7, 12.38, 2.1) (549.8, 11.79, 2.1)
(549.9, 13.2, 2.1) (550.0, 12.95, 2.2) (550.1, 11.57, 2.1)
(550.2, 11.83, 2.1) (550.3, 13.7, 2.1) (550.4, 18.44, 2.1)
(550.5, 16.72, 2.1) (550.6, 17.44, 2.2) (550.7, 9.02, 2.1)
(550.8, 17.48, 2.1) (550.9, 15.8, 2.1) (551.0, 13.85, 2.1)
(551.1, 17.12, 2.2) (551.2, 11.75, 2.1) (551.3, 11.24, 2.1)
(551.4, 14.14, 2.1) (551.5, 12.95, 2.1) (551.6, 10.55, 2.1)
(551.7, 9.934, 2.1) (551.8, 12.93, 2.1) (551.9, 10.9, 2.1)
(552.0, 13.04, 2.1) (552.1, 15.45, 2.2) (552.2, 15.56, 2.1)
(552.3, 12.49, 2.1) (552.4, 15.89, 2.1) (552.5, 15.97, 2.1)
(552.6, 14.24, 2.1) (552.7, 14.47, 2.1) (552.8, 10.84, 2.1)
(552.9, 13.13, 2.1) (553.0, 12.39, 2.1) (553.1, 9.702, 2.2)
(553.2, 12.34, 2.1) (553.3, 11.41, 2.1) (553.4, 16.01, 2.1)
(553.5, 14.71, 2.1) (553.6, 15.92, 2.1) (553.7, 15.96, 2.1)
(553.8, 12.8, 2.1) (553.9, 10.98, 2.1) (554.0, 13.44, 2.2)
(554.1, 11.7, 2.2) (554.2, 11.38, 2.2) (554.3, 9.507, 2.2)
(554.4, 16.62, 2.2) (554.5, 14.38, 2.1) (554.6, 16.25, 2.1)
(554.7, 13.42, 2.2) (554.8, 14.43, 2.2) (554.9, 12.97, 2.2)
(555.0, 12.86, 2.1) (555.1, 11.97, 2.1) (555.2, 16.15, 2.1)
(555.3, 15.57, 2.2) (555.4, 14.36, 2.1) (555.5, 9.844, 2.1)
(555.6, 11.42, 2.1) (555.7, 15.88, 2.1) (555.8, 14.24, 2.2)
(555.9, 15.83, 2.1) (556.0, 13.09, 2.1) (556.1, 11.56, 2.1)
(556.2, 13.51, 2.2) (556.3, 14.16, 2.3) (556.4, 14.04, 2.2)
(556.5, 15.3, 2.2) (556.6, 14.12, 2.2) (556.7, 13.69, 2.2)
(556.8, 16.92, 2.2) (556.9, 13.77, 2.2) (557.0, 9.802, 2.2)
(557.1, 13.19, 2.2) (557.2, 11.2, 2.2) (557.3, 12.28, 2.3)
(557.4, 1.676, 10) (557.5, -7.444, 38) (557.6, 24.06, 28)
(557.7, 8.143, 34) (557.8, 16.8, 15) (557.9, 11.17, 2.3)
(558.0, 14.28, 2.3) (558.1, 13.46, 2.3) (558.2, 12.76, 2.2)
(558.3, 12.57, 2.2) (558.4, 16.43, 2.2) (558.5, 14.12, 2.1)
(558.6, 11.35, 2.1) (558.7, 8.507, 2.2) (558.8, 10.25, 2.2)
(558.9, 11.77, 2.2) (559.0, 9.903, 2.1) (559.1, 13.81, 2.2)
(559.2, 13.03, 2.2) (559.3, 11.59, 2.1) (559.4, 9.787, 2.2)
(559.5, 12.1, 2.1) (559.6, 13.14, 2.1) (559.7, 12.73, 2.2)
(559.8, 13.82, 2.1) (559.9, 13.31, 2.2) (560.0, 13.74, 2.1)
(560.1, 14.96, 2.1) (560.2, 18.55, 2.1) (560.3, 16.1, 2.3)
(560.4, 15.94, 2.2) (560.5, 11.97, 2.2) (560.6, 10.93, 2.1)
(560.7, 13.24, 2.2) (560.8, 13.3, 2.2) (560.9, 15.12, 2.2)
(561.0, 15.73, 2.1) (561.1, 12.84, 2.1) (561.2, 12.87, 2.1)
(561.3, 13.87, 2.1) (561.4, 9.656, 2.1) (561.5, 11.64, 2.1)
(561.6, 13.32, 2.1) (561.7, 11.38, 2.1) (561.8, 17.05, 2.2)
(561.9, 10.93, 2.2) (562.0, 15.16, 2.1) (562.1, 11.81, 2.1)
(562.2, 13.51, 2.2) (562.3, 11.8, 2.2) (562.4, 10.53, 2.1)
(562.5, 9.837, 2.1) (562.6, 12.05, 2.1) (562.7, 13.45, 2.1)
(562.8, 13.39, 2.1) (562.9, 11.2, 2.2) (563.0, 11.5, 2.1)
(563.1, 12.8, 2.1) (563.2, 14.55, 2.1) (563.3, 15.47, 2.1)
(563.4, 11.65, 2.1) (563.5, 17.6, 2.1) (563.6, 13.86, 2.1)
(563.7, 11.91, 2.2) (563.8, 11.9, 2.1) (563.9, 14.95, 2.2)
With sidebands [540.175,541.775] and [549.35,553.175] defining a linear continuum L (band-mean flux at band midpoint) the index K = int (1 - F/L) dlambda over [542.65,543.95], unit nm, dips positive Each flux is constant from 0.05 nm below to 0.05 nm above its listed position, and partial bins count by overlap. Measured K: 0.05 nm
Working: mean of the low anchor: 12.1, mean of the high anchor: 13.6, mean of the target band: 12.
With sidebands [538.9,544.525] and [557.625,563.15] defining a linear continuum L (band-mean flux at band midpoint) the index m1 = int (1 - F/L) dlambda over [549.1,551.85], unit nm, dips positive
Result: -0.22 nm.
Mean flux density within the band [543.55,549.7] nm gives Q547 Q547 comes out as 12.4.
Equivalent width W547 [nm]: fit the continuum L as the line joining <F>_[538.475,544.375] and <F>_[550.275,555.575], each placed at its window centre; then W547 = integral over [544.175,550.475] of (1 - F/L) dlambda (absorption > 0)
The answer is 0.28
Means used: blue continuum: 12.5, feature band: 12.5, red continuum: 13.6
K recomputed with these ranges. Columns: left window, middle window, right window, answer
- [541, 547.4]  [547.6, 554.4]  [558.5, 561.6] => -0.26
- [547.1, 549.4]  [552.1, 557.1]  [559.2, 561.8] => -0.27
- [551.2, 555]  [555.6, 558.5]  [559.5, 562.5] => 0.12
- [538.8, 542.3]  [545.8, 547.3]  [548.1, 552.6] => 0.09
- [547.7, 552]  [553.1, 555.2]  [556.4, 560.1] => -0.14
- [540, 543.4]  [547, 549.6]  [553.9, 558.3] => 0.03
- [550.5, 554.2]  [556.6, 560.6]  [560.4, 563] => 0.15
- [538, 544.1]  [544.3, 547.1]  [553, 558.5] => 0.17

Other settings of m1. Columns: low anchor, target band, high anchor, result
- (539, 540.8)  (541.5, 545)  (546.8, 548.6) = -0.07 nm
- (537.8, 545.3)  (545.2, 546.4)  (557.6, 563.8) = 0.08 nm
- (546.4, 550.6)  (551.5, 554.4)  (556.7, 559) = -0.15 nm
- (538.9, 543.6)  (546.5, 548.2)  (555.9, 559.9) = -0.06 nm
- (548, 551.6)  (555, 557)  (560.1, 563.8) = -0.08 nm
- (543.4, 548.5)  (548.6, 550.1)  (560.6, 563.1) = -0.07 nm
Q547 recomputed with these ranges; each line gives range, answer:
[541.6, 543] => 13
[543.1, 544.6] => 12.2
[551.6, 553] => 13.3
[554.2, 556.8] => 13.8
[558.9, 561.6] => 13.2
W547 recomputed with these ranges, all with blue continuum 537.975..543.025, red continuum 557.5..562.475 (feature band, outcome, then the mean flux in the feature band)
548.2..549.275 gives 0.034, 12.4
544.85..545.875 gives 0.046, 12.2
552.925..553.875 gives -0.041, 13.4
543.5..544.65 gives 0.073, 11.9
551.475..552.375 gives 0.007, 12.7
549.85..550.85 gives -0.112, 14.2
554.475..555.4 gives -0.098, 14.2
